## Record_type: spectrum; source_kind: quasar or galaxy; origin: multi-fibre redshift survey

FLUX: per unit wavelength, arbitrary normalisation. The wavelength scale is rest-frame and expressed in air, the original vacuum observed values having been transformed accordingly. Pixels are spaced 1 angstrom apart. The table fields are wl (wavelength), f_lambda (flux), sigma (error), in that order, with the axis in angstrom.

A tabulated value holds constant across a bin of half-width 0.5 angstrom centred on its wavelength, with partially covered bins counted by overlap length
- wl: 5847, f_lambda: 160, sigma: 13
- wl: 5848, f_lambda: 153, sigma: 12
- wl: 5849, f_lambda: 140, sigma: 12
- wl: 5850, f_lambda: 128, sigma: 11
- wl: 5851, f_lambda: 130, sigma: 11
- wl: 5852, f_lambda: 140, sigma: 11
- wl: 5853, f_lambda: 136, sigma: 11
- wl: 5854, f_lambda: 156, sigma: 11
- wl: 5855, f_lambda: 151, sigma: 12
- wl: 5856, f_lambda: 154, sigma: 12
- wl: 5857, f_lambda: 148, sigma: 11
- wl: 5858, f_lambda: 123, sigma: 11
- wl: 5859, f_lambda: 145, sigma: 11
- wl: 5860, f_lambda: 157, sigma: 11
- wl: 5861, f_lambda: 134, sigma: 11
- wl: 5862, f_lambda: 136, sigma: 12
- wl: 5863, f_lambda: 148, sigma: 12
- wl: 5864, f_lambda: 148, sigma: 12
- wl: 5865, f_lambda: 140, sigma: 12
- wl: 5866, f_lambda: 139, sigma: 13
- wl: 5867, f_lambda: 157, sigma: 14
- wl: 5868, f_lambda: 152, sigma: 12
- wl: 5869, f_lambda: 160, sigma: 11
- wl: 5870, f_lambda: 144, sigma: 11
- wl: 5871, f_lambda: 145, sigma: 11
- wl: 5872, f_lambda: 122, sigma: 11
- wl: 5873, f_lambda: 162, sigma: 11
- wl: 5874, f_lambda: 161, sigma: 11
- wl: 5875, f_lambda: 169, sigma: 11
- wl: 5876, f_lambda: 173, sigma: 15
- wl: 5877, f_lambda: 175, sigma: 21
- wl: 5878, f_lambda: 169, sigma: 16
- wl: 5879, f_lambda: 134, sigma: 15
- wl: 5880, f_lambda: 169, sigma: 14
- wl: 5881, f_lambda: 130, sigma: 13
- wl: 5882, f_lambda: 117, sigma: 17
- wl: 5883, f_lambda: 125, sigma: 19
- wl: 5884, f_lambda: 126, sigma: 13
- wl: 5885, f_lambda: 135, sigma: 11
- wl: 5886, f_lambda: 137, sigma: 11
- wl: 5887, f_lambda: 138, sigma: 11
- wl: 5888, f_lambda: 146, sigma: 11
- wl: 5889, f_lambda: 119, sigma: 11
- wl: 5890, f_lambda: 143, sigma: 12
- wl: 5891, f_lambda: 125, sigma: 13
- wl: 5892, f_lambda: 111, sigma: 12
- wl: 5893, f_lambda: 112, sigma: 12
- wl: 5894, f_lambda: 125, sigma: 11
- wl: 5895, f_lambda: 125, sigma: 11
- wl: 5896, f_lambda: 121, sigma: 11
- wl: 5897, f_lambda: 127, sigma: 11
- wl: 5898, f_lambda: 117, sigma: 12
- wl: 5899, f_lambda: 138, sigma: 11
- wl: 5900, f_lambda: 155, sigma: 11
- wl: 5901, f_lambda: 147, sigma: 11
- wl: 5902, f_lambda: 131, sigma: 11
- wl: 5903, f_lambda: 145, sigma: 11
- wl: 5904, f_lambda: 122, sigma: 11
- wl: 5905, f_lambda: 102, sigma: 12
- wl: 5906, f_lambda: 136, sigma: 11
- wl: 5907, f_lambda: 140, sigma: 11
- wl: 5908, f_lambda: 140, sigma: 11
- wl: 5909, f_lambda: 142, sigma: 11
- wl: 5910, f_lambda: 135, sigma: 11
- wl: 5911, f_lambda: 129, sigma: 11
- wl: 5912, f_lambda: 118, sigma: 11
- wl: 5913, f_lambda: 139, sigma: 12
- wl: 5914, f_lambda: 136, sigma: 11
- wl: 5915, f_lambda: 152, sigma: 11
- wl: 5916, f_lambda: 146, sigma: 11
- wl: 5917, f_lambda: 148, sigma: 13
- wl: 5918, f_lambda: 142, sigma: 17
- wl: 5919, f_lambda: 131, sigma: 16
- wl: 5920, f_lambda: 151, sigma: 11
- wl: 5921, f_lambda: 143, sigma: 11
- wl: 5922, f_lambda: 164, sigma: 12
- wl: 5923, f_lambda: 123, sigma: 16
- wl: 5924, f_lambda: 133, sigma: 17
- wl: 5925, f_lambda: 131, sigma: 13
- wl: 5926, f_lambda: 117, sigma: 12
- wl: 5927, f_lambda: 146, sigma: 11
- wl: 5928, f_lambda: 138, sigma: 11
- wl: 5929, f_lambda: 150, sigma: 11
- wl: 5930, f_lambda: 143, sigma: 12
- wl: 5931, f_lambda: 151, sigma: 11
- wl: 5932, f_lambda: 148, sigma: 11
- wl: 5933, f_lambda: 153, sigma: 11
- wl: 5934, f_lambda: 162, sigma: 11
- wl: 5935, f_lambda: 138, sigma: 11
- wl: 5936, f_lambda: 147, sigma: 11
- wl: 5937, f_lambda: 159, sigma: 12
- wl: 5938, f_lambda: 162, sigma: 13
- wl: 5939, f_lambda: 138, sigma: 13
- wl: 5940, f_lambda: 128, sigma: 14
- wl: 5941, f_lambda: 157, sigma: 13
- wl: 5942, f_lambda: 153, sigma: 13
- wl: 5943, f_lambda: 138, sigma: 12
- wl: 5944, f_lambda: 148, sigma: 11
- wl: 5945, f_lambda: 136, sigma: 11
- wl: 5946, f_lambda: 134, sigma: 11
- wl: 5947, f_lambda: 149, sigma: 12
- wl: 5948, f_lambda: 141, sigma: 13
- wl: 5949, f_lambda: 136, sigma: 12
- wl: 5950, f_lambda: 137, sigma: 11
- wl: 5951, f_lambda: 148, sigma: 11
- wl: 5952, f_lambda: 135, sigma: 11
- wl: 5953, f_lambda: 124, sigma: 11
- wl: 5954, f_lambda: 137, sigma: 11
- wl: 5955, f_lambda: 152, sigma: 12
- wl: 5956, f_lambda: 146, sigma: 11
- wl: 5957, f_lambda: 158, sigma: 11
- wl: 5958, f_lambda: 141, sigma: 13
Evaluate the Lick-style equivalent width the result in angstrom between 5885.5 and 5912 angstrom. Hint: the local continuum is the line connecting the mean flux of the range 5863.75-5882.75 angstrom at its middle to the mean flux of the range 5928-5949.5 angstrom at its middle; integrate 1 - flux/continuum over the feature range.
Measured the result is 3.20 angstrom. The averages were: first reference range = 151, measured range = 131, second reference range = 146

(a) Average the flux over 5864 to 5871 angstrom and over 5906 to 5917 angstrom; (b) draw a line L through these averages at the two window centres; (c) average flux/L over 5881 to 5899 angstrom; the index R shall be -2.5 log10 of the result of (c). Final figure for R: 0.13 mag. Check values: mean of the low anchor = 148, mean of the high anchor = 138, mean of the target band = 127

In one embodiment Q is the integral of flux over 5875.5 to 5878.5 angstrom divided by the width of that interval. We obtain 172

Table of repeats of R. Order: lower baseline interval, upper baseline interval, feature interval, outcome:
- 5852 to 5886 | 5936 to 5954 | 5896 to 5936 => 0.042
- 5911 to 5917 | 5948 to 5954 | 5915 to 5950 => -0.049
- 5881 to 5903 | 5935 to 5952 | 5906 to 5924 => -0.027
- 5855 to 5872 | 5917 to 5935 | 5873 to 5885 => -0.038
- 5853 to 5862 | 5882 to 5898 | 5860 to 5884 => -0.085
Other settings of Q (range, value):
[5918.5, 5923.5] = 142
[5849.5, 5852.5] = 133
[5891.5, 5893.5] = 112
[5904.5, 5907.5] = 126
